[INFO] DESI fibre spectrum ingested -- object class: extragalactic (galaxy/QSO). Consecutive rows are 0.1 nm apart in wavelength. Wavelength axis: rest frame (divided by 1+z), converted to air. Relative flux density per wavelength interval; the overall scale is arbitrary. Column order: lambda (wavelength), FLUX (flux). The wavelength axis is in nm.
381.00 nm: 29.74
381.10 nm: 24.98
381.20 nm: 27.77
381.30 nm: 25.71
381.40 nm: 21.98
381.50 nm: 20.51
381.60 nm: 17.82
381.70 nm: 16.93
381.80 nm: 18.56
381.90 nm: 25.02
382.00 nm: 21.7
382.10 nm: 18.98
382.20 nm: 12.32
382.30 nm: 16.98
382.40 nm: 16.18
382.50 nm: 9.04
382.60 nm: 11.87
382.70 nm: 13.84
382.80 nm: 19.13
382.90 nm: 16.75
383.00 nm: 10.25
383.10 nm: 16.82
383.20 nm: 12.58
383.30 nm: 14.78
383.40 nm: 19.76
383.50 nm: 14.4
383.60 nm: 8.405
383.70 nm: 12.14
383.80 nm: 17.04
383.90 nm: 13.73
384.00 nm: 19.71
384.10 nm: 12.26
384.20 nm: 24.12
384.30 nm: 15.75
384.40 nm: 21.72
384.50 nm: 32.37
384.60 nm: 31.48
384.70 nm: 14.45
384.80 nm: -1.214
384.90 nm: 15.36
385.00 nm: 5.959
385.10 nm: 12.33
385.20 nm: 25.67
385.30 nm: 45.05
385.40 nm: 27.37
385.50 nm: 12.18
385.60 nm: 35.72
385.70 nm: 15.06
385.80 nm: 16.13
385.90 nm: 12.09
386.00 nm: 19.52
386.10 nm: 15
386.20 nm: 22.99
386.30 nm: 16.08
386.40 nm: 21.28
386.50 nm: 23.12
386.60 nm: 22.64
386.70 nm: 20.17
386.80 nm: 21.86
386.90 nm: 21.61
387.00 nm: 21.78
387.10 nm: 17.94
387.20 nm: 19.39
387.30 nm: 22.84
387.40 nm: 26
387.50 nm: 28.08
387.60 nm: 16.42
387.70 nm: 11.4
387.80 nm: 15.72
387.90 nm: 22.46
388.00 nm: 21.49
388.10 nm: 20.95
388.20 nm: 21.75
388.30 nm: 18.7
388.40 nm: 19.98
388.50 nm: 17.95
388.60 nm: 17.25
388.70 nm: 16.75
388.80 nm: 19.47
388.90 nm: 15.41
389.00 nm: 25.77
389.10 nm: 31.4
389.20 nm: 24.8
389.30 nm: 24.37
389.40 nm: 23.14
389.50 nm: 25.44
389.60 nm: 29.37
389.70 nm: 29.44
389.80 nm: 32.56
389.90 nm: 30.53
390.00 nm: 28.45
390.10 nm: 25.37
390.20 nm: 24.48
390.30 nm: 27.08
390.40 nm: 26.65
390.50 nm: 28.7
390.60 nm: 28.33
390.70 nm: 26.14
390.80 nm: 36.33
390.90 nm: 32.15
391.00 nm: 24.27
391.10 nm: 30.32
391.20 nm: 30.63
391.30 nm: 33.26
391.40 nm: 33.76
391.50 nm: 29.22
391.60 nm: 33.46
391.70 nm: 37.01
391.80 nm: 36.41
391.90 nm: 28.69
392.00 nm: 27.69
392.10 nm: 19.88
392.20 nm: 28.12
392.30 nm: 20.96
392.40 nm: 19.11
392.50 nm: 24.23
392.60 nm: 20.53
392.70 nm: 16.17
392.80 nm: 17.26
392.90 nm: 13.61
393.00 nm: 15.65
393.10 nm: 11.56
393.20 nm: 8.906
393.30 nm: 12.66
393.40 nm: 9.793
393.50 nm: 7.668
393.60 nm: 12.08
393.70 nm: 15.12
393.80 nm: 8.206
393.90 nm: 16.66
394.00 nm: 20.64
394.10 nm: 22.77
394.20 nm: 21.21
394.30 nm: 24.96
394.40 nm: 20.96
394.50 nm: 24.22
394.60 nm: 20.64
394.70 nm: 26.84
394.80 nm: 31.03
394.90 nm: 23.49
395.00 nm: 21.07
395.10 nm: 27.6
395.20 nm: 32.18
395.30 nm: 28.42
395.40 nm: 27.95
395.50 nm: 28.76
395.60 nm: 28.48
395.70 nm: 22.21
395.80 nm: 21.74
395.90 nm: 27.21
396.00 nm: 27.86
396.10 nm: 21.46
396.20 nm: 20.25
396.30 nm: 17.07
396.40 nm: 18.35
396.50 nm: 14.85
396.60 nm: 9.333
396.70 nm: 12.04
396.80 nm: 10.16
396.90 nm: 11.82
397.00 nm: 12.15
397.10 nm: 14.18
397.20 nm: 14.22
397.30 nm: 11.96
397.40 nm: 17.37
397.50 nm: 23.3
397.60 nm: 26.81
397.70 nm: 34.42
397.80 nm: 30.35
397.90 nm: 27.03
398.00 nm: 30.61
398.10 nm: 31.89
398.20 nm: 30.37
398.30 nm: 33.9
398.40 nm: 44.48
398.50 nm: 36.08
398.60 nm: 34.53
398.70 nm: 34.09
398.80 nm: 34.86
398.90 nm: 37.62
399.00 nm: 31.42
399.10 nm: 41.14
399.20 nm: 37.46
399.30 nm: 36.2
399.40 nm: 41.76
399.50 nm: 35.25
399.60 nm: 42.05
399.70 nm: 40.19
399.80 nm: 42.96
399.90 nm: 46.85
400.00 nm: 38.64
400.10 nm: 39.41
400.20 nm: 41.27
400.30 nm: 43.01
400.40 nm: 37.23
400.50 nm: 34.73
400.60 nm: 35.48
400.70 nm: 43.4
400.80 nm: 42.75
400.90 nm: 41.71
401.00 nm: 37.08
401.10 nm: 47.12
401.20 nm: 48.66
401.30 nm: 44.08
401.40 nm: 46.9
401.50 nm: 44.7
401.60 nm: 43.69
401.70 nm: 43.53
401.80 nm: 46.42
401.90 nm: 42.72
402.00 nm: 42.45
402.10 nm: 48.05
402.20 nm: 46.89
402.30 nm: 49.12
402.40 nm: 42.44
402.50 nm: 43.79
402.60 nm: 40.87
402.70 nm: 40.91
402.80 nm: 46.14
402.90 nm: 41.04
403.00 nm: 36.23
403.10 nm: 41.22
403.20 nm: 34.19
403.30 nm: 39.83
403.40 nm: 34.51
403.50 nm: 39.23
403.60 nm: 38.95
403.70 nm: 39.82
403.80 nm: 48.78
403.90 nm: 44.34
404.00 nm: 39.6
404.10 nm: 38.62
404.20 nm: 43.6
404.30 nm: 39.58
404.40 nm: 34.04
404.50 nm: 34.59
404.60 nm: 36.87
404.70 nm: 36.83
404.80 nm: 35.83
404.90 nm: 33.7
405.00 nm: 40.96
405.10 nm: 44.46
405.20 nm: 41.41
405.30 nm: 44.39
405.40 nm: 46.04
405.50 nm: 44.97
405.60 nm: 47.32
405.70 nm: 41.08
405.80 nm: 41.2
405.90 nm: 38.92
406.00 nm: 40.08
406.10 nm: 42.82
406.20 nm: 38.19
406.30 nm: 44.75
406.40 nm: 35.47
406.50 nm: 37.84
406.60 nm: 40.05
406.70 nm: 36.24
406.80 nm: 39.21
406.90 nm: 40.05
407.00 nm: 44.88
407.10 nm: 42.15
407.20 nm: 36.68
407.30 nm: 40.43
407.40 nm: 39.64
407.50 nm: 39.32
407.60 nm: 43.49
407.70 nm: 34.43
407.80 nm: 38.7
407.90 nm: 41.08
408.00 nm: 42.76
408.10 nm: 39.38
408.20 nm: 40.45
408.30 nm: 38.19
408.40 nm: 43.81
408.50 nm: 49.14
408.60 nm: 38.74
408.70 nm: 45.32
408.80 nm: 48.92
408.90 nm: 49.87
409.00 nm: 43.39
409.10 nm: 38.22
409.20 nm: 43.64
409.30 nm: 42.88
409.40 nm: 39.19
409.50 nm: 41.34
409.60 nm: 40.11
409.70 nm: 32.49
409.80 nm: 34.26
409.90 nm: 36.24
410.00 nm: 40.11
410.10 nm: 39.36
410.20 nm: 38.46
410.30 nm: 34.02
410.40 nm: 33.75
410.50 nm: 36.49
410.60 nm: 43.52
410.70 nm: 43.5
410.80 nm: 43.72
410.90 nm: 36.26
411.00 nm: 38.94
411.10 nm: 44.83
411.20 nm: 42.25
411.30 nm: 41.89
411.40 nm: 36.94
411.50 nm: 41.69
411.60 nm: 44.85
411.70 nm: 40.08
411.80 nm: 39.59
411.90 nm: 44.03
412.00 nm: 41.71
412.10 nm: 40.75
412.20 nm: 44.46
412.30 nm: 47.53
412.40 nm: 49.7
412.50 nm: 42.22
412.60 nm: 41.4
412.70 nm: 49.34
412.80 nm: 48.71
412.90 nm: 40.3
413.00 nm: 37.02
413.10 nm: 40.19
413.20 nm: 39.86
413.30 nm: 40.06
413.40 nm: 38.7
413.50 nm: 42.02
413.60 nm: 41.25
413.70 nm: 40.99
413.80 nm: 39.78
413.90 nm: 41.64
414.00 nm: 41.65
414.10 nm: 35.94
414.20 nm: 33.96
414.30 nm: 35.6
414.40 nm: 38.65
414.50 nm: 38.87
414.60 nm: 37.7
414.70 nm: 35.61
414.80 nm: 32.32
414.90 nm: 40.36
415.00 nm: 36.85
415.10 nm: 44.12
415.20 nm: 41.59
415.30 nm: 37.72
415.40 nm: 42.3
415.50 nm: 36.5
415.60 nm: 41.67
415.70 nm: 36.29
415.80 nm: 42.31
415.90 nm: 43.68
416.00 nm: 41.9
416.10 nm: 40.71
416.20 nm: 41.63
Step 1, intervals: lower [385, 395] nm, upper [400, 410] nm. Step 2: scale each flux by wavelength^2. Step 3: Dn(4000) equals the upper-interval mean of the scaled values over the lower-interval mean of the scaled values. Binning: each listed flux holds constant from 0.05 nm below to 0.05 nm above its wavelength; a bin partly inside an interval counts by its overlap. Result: 2.0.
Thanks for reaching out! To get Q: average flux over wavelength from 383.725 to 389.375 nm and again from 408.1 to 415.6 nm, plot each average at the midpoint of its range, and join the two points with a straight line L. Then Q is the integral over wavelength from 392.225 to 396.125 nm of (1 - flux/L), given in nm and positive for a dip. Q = 0.86 nm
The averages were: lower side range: 20.1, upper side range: 40.6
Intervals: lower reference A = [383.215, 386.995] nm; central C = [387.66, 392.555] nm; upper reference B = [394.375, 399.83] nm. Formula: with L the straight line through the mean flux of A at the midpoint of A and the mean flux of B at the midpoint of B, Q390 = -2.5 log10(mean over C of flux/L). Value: -0.152 mag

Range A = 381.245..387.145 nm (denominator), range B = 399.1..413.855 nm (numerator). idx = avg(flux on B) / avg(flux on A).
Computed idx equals 2.24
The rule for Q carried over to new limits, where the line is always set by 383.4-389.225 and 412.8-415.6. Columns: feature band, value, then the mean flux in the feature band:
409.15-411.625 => -0.209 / 39.6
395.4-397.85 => 0.620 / 20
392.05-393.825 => 0.617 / 15.7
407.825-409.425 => -0.342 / 42.8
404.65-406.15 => -0.379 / 41.3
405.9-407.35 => -0.259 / 39.9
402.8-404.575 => -0.429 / 39.5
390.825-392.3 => -0.436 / 30.1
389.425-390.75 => -0.332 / 27.8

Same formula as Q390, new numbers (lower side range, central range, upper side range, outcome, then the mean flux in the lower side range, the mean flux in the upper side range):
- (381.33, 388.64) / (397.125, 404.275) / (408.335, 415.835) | -0.215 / 18.6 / 40.7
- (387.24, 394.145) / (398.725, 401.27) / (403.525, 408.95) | -0.184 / 22.9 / 40.9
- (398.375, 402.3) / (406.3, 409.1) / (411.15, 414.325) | 0.005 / 41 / 41.5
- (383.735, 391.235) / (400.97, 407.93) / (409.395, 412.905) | -0.161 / 22.2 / 41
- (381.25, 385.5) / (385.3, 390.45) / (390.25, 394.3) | -0.098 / 17.7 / 22.8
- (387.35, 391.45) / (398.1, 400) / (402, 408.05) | -0.091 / 24.9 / 40.7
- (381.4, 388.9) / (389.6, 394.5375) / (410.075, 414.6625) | 0.011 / 18.5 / 40.7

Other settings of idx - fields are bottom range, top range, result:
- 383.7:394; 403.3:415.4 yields 1.86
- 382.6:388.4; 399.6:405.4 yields 2.21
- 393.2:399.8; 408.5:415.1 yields 1.64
